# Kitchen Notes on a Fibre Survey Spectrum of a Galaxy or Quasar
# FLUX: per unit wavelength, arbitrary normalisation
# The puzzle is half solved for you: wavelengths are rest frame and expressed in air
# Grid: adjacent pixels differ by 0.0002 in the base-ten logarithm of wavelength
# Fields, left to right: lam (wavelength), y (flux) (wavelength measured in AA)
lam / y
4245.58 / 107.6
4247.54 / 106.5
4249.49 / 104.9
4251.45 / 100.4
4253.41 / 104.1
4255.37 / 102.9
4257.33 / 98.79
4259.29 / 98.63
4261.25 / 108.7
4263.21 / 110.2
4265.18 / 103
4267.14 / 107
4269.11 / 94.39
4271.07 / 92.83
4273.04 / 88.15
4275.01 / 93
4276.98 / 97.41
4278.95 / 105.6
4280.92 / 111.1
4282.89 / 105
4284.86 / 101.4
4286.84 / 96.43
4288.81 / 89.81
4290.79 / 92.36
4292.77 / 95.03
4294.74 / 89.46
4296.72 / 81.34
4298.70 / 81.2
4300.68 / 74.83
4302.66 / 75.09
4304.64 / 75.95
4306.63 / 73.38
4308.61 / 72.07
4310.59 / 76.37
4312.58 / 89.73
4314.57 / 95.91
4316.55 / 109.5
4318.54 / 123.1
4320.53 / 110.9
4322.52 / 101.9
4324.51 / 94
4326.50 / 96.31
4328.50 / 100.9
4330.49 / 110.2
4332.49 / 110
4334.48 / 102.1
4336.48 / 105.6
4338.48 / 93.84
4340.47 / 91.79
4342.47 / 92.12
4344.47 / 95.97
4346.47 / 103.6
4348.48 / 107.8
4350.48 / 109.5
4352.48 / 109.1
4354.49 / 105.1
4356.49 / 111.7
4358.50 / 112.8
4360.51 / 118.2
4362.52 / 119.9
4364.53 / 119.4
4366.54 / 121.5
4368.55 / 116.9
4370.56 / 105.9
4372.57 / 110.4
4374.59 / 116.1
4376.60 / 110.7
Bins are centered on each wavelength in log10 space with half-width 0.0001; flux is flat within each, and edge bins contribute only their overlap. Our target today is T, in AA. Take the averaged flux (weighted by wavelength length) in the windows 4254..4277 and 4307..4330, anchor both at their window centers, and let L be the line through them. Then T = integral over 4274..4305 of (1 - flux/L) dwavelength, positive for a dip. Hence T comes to 2.1 AA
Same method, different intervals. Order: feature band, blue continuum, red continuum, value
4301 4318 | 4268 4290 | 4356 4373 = 3.3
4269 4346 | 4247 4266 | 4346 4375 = 9.6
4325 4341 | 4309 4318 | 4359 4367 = 0.3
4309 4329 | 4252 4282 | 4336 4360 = 0.7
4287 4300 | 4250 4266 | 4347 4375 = 2.2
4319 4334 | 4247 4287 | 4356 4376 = 0.8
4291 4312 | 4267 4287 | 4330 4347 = 4.1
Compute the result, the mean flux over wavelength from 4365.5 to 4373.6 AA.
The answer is 114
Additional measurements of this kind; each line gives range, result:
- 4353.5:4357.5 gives 108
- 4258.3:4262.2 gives 104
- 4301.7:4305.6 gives 75.6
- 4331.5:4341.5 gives 101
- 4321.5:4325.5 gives 98.1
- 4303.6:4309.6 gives 73.8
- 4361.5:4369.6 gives 119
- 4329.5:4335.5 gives 107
